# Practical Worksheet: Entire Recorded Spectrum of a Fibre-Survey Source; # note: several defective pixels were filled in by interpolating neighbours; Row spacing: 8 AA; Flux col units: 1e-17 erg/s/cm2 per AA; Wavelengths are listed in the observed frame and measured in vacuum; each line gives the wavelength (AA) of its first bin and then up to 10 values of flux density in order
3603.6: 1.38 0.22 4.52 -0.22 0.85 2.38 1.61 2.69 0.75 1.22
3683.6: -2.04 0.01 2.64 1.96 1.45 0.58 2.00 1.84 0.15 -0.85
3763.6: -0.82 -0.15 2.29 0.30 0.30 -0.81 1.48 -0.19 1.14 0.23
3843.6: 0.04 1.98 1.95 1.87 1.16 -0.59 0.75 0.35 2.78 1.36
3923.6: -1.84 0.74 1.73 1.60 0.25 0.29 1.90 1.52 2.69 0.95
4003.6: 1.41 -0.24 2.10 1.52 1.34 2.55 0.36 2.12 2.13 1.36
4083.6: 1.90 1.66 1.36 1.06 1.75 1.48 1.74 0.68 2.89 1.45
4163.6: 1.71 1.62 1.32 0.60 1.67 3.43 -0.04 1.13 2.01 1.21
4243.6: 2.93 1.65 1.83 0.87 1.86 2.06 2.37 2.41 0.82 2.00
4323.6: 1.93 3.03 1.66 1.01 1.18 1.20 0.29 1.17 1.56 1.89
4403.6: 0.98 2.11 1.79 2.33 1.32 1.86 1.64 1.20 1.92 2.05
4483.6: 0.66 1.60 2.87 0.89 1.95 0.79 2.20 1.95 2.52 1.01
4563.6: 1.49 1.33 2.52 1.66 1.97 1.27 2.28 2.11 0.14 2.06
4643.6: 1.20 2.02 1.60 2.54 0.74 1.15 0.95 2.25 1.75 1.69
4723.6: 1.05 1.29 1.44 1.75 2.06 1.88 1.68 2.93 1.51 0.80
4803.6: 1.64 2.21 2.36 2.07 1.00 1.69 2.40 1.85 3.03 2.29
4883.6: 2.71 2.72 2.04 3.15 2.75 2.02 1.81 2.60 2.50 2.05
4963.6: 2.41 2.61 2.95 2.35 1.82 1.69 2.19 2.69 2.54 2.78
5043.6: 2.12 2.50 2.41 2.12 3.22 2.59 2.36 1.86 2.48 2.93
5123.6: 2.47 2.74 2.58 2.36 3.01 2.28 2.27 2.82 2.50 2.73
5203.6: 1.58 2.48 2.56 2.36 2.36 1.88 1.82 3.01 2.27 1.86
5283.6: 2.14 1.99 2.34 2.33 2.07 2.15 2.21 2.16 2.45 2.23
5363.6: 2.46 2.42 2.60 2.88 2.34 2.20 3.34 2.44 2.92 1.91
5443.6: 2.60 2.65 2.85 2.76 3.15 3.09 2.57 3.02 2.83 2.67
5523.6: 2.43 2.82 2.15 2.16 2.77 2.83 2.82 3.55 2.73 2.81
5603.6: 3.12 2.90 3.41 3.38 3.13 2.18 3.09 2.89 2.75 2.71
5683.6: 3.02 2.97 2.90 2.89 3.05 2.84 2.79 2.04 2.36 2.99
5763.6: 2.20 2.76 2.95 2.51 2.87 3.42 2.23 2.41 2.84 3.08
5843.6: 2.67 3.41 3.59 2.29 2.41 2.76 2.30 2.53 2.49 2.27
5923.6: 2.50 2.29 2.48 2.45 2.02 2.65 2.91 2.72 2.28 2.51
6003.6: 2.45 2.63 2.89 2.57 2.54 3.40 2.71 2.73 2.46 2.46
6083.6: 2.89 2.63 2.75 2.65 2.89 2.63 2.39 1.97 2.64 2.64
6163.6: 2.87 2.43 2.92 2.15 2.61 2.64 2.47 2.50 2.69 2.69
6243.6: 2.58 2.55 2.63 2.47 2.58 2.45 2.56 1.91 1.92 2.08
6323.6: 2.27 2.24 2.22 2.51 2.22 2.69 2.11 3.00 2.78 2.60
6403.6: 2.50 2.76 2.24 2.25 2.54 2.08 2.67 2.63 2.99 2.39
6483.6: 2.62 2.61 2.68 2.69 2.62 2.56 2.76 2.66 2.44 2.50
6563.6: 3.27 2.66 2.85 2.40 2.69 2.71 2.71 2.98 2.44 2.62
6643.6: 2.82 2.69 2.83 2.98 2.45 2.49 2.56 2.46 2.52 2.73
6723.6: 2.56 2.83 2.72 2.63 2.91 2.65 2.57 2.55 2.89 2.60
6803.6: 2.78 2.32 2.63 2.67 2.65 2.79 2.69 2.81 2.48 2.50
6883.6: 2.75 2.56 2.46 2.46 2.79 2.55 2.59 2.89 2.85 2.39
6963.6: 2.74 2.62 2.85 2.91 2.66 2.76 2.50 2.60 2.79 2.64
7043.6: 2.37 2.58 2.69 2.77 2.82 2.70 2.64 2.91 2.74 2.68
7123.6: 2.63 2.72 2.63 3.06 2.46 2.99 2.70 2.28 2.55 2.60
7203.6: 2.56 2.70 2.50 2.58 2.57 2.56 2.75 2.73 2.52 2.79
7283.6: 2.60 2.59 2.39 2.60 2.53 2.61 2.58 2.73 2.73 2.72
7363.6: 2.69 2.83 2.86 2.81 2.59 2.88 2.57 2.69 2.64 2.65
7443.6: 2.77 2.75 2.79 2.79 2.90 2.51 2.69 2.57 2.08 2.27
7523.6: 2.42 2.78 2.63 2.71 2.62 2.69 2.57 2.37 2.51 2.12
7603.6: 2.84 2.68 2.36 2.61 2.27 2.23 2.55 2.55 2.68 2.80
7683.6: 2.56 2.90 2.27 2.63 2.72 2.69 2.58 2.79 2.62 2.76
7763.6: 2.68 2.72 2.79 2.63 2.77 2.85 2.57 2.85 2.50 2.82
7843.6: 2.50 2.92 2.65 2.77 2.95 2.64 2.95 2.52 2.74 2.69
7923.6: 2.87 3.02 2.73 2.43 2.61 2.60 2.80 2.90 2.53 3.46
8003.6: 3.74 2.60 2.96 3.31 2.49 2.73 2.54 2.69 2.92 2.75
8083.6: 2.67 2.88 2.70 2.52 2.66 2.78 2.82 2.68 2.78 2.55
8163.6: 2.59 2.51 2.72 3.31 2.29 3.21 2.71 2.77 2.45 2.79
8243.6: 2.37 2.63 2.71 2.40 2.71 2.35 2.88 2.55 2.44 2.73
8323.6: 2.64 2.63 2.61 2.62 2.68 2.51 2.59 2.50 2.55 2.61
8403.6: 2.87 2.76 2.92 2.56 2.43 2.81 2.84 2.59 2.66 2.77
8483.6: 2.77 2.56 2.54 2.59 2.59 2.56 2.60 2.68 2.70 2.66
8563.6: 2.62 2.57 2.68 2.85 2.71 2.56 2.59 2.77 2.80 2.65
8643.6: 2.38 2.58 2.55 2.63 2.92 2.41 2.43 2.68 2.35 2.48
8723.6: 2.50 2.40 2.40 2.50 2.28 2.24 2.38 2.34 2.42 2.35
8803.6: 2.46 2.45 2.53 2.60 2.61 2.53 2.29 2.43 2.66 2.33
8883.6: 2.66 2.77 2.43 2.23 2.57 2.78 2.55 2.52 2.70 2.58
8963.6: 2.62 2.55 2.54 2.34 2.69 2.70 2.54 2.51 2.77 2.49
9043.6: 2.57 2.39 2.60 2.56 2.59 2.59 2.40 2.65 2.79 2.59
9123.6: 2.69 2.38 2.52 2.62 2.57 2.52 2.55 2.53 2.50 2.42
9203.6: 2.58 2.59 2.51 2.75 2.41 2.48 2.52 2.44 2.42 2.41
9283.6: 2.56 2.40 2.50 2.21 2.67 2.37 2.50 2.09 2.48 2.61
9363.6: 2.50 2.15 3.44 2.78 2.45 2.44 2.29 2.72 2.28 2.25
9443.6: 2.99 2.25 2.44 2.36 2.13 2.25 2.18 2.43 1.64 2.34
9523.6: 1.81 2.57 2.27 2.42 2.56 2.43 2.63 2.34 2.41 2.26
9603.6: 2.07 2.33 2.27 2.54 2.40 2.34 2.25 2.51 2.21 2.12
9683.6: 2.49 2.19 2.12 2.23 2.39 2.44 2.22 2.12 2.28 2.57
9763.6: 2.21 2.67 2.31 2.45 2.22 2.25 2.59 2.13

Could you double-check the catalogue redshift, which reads 0.219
